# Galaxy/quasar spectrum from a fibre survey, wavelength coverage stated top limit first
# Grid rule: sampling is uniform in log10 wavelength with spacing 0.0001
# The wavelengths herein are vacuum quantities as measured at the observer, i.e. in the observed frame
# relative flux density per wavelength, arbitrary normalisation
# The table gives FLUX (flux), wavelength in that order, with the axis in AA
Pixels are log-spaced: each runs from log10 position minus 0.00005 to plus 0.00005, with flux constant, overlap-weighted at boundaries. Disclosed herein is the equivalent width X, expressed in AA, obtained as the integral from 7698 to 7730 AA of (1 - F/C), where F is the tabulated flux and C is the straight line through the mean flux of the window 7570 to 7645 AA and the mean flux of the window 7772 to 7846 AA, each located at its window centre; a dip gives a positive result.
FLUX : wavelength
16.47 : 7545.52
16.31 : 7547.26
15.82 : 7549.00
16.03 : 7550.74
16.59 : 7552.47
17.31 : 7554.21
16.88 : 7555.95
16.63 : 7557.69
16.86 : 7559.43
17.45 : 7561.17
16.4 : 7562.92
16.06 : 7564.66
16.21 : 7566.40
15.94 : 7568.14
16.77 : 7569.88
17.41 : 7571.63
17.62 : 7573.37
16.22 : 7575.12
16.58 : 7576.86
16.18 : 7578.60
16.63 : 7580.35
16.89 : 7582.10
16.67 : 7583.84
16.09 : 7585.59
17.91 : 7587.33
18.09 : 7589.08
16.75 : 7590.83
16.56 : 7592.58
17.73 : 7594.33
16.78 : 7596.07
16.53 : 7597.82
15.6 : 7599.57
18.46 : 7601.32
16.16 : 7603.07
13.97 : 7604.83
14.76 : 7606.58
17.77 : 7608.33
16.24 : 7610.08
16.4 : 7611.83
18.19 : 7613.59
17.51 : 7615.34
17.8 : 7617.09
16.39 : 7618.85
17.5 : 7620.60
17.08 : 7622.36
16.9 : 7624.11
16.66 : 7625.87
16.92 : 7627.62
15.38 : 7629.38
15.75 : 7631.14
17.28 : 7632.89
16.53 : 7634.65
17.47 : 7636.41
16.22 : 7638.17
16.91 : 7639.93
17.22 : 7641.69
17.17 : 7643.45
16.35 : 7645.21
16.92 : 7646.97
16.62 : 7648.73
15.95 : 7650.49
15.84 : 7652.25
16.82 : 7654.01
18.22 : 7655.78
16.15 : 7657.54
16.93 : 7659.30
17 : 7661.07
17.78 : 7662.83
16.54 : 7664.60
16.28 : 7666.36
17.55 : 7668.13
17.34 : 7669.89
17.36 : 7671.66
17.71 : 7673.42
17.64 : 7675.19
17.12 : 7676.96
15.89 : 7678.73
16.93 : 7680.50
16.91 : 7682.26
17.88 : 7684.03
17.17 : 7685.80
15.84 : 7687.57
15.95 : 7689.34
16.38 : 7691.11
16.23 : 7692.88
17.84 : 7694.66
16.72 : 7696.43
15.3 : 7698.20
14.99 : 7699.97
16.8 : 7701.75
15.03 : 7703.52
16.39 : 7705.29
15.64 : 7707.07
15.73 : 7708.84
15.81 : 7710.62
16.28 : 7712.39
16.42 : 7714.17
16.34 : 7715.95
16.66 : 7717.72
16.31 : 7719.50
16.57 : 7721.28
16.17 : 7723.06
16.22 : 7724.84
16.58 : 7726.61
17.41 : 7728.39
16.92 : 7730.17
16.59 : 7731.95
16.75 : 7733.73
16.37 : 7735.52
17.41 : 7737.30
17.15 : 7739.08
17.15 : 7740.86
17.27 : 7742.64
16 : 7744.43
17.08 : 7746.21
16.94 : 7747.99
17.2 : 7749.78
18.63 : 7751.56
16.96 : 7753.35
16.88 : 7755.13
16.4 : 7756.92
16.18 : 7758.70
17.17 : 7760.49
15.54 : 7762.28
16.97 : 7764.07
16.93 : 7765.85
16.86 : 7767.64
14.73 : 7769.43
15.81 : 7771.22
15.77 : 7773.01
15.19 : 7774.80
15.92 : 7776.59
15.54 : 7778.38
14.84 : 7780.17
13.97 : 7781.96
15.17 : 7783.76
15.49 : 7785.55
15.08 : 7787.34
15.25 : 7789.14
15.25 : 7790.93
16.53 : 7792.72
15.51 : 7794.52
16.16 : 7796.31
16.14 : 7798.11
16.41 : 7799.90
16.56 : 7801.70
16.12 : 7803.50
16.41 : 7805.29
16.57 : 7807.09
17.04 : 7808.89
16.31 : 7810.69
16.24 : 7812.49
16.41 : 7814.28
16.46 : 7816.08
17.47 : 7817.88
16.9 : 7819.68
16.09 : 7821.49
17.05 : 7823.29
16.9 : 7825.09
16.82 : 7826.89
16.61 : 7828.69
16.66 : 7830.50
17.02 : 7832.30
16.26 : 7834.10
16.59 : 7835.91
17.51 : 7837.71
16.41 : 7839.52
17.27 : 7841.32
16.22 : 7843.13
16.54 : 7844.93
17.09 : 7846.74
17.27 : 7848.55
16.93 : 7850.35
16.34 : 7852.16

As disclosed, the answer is 0.6 AA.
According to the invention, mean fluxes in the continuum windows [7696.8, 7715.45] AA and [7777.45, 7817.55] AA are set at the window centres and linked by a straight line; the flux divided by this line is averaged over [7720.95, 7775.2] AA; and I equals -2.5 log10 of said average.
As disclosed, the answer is -0.05 mag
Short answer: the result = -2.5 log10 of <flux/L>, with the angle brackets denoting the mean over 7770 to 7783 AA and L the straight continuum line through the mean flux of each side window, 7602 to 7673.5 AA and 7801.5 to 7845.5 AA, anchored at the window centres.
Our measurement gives 0.096 mag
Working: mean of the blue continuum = 16.8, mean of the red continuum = 16.7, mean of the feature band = 15.3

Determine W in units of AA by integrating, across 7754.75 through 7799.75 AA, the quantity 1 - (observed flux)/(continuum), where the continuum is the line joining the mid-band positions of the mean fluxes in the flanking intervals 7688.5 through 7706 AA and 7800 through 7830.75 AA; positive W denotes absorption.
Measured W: 1.8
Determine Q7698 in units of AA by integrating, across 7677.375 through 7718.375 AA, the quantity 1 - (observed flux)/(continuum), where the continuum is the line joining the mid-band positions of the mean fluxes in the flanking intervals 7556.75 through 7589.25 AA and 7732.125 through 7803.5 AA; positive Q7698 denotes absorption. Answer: 0.25 AA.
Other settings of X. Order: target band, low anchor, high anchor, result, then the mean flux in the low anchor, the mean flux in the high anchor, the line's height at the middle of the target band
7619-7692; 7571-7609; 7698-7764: -0.91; 16.7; 16.5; 16.6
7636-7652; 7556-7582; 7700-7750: -0.12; 16.7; 16.5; 16.6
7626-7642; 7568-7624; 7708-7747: 0.12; 16.8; 16.6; 16.7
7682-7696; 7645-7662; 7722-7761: 0.00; 16.7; 16.9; 16.8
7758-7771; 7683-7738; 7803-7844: 0.17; 16.4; 16.7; 16.5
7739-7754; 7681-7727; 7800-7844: -0.65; 16.3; 16.7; 16.4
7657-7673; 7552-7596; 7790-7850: -0.29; 16.8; 16.6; 16.7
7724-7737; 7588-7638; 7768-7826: -0.37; 16.8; 16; 16.3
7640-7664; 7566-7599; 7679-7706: -0.40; 16.8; 16.4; 16.6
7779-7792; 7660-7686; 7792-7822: 1.18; 17.1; 16.4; 16.5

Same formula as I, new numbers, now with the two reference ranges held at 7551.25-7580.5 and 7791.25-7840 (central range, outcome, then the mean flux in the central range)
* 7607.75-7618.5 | -0.04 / 17.3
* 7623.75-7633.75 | 0.01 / 16.5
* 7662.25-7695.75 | -0.02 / 17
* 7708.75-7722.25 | 0.02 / 16.3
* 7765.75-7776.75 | 0.05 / 15.8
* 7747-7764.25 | -0.02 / 16.9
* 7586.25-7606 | 0.00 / 16.7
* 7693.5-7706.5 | 0.03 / 16.1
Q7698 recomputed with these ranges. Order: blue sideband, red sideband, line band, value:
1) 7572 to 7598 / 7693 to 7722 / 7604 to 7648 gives -0.09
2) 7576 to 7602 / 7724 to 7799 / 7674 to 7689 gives -0.31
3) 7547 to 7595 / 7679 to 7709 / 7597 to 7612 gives 0.39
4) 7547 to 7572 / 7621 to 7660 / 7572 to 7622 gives -0.49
